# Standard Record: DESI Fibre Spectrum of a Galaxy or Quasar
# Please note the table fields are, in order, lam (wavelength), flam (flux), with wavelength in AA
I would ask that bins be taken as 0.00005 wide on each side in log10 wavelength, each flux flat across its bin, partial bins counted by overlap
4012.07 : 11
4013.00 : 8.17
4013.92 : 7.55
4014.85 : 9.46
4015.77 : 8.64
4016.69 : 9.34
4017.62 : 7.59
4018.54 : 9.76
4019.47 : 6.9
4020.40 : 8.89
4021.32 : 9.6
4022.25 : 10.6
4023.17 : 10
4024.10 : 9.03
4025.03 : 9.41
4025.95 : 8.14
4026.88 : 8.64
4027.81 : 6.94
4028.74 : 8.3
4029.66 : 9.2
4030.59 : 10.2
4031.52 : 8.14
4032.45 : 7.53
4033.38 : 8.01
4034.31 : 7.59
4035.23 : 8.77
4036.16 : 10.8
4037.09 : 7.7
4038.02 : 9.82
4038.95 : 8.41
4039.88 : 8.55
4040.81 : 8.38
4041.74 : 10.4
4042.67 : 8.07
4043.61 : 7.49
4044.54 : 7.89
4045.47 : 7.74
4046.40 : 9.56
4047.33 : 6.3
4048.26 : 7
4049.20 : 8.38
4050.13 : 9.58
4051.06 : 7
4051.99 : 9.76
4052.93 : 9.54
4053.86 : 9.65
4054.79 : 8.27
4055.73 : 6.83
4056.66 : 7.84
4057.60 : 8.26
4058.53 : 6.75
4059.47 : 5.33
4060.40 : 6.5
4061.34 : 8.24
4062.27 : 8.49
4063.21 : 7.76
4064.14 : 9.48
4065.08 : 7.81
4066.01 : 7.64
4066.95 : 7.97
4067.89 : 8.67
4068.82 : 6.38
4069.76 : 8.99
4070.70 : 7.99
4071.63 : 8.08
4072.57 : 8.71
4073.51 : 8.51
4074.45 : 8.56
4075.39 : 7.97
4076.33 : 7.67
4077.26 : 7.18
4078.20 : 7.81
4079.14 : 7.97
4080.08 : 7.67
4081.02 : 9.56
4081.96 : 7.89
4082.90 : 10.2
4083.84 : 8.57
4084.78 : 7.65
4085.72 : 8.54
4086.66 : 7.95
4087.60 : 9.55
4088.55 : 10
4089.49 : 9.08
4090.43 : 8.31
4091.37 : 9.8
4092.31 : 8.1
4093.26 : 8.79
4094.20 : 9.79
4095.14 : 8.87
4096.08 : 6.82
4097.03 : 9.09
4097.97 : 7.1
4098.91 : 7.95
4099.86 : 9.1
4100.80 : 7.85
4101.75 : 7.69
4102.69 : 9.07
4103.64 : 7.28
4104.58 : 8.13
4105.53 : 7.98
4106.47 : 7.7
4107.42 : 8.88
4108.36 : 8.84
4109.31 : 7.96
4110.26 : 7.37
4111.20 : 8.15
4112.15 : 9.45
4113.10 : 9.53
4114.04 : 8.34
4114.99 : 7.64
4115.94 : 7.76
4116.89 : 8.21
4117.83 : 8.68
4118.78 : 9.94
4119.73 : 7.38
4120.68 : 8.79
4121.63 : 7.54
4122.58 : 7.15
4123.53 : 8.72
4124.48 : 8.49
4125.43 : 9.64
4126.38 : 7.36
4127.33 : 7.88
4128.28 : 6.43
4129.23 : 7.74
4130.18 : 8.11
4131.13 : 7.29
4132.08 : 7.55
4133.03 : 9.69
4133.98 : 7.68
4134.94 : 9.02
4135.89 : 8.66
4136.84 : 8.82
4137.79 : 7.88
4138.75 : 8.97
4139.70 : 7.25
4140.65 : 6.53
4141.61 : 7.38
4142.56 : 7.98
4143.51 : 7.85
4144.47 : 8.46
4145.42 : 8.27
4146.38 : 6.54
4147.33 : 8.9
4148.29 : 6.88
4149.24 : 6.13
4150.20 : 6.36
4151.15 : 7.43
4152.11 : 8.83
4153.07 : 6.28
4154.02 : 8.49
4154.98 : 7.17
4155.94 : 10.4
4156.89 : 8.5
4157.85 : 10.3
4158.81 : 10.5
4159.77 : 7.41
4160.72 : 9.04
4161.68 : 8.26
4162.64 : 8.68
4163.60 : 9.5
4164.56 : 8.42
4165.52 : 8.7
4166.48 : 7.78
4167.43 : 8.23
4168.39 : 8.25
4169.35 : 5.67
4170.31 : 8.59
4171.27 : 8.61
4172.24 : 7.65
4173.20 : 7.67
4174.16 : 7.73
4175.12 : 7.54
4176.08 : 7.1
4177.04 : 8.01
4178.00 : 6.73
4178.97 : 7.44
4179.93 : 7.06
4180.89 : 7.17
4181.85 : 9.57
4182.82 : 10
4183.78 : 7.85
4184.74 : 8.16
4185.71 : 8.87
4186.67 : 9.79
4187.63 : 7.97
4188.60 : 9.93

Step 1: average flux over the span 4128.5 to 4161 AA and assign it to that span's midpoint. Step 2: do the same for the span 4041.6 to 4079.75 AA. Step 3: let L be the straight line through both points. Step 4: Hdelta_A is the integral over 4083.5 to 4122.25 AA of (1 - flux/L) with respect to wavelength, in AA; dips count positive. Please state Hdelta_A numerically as -1.8 AA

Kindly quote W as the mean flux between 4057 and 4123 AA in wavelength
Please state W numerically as 8.23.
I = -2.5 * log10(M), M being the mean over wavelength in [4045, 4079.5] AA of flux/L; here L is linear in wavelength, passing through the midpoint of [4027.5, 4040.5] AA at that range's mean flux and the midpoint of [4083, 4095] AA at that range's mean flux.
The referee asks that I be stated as 0.095 mag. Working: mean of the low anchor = 8.59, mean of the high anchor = 8.89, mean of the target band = 8.01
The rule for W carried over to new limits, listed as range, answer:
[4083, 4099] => 8.64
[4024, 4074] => 8.26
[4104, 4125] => 8.3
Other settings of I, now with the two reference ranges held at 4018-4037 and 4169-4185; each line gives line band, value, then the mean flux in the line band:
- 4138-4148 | 0.03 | 7.79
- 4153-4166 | -0.11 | 8.77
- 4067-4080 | 0.06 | 8.03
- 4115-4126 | -0.02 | 8.35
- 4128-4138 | 0.00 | 8.12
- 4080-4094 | -0.05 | 8.83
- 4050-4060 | 0.08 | 8.01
